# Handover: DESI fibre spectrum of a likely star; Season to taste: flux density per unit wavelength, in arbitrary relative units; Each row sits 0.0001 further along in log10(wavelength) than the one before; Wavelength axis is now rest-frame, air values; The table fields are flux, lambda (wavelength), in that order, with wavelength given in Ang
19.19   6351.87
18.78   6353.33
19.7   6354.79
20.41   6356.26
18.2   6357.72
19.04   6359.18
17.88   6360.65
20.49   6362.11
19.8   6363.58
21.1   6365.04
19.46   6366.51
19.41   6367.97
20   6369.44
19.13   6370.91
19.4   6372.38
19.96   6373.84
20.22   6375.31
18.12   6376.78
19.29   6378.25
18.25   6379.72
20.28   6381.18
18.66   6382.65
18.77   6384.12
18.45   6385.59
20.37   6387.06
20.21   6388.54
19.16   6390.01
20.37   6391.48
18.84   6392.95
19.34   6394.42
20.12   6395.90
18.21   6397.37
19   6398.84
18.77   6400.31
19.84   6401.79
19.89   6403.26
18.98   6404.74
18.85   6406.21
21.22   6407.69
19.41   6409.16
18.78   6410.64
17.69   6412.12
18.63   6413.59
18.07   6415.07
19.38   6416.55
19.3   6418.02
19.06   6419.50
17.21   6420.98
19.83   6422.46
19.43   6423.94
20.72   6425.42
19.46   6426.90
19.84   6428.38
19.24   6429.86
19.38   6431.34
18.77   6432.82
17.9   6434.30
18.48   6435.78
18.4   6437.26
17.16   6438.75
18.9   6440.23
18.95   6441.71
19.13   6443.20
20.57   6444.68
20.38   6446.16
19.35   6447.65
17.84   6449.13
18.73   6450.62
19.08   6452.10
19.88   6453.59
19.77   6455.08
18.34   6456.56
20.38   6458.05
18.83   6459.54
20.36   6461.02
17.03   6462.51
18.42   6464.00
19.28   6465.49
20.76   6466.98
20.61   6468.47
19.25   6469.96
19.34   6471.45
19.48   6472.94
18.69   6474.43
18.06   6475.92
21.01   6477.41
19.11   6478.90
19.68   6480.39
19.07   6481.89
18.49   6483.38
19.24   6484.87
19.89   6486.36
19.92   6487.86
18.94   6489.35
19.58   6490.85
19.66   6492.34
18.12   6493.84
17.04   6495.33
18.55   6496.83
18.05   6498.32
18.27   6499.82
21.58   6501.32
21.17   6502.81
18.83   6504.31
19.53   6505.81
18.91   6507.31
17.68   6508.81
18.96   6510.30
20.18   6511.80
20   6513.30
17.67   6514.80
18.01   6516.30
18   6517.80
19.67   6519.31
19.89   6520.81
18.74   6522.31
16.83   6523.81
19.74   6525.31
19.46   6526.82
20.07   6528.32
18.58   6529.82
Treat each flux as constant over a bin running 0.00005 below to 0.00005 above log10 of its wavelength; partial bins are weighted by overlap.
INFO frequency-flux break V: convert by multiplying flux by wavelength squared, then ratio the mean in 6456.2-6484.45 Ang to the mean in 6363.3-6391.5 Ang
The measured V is 1.0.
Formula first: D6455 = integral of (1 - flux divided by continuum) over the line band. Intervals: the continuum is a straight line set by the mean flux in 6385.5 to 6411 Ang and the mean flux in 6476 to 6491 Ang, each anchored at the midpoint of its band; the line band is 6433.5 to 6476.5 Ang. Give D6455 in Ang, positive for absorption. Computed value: 0.8 Ang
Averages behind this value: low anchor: 19.5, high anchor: 19.4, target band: 19.1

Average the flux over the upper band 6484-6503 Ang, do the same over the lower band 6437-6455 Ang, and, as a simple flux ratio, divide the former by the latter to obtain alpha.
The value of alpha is 1.01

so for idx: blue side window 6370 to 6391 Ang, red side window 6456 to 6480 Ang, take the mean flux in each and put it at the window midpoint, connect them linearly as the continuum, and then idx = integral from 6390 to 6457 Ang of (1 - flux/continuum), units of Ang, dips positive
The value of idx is 0.7 Ang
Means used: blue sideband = 19.3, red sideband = 19.3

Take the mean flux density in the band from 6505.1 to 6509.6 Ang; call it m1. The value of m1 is 18.7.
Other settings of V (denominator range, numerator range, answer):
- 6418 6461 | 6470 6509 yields 1.02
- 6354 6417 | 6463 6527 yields 1.02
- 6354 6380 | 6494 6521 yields 1.02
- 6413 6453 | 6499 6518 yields 1.03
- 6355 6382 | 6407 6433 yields 1.00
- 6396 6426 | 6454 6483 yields 1.03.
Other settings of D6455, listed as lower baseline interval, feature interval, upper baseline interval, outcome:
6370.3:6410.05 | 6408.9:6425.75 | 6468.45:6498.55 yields 0.3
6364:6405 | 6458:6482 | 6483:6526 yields -0.3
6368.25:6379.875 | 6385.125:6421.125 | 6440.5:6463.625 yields 0.2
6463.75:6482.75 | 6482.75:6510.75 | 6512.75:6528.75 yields 0.1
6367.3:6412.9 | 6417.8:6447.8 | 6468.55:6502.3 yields 0.2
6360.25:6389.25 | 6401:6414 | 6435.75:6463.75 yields 0.0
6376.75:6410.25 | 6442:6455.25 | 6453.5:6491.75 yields 0.0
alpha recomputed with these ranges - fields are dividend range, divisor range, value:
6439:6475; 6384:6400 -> 1.00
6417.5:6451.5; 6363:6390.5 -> 0.98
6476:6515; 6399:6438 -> 1.01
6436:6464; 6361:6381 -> 0.97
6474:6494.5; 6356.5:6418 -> 1.00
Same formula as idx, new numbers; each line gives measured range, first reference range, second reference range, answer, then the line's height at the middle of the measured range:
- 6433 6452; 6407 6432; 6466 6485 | 0.5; 19.3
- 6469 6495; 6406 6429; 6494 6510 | -0.3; 19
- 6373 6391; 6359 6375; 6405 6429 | 0.2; 19.5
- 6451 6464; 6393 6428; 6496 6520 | 0.0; 19.1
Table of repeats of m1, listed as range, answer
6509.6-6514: 19.7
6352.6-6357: 19.6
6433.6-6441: 18.2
